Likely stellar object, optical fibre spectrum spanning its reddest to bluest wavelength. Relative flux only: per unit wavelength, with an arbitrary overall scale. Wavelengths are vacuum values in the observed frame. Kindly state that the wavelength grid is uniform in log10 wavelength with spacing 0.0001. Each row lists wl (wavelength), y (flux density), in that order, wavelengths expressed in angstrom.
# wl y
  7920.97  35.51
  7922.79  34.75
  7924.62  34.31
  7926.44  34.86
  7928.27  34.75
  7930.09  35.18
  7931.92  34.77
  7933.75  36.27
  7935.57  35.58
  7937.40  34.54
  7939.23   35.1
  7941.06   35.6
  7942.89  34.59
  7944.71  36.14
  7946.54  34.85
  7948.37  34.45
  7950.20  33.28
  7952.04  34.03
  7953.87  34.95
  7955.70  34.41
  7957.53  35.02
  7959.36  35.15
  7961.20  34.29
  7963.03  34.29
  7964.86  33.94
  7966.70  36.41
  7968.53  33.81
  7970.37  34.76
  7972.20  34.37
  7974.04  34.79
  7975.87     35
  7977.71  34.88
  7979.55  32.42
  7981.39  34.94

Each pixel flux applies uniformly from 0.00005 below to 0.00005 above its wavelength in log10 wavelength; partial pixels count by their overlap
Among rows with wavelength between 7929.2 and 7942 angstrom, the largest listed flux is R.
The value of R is 36.27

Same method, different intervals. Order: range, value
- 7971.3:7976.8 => 35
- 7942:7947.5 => 36.14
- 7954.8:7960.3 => 35.15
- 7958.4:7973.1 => 36.41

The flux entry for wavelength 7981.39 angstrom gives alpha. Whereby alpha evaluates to 34.94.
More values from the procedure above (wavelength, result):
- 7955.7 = 34.41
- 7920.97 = 35.51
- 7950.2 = 33.28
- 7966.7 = 36.41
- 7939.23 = 35.1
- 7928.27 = 34.75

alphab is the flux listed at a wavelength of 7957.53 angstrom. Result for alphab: 35.02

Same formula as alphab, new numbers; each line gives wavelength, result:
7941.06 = 35.6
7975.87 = 35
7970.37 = 34.76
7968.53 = 33.81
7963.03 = 34.29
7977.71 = 34.88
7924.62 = 34.31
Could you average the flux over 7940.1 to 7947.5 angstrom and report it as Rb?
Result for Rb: 35.3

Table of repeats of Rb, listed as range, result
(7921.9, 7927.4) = 34.6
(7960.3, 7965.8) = 34.2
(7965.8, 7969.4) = 35.2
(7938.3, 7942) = 35.3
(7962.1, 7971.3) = 34.7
